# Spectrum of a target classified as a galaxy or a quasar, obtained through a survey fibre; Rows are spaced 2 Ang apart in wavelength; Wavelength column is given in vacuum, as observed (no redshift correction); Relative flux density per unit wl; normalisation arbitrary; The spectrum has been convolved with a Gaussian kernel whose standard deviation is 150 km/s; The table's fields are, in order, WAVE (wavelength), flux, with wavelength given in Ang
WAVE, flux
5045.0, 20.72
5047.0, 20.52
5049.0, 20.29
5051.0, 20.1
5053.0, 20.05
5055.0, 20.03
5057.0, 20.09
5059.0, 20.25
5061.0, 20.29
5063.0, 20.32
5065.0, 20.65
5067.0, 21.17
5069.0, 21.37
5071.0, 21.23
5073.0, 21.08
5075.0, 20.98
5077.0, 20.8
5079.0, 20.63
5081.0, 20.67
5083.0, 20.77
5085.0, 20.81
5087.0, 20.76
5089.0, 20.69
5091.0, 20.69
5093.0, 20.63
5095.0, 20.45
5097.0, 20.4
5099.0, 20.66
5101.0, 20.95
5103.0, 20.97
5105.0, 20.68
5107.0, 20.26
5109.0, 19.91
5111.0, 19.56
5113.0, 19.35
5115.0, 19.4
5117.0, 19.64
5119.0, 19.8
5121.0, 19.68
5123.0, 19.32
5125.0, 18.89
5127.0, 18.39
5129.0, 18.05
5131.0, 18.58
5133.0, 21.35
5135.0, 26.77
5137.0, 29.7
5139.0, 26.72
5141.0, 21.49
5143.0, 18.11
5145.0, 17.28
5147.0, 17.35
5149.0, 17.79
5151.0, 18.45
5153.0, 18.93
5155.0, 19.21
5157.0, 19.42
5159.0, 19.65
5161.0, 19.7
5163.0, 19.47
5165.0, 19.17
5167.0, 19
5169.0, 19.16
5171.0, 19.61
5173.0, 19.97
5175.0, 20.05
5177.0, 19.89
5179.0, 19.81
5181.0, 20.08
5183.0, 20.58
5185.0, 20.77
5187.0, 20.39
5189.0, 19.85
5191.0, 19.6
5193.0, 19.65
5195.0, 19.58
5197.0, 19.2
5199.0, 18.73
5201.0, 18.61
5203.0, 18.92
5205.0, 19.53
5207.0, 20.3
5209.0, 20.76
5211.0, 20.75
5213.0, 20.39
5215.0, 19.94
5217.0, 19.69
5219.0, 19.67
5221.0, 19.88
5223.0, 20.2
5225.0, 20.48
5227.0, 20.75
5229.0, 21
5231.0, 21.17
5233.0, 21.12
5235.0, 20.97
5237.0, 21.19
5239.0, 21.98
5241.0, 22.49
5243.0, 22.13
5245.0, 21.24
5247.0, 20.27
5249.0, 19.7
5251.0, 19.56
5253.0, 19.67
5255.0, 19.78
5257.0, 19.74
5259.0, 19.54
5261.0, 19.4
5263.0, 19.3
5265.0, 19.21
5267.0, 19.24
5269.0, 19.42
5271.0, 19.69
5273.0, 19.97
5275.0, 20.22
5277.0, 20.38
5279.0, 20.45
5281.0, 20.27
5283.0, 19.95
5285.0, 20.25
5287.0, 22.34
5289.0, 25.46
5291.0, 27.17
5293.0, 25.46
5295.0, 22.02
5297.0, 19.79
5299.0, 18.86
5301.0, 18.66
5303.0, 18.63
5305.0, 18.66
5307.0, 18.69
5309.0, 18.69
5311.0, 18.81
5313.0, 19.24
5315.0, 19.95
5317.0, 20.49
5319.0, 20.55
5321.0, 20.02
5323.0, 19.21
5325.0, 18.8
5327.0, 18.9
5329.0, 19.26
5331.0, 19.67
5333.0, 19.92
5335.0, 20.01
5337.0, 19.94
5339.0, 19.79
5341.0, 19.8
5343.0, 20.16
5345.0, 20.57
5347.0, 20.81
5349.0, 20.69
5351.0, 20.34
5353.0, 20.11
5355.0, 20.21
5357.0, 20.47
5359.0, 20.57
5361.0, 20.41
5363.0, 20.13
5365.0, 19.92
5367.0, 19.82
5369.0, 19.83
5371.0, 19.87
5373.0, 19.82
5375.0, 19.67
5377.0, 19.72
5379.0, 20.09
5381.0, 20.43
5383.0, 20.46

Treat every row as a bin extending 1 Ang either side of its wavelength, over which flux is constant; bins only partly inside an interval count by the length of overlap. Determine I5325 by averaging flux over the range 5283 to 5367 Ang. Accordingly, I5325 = 20.3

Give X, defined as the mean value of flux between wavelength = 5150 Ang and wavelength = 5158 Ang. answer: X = 19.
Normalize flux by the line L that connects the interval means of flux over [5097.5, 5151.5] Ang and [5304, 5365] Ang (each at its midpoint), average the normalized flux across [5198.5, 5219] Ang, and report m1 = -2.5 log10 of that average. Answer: 0.02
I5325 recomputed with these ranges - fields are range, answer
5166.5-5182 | 19.7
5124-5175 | 20.1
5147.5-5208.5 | 19.5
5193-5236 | 20.1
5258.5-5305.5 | 20.6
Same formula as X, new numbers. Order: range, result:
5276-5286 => 20.3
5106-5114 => 19.8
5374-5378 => 19.7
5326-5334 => 19.4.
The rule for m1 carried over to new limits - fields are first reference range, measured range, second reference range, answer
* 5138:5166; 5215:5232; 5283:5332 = -0.02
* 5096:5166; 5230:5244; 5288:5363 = -0.07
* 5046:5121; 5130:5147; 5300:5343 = -0.10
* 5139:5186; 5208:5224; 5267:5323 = -0.01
